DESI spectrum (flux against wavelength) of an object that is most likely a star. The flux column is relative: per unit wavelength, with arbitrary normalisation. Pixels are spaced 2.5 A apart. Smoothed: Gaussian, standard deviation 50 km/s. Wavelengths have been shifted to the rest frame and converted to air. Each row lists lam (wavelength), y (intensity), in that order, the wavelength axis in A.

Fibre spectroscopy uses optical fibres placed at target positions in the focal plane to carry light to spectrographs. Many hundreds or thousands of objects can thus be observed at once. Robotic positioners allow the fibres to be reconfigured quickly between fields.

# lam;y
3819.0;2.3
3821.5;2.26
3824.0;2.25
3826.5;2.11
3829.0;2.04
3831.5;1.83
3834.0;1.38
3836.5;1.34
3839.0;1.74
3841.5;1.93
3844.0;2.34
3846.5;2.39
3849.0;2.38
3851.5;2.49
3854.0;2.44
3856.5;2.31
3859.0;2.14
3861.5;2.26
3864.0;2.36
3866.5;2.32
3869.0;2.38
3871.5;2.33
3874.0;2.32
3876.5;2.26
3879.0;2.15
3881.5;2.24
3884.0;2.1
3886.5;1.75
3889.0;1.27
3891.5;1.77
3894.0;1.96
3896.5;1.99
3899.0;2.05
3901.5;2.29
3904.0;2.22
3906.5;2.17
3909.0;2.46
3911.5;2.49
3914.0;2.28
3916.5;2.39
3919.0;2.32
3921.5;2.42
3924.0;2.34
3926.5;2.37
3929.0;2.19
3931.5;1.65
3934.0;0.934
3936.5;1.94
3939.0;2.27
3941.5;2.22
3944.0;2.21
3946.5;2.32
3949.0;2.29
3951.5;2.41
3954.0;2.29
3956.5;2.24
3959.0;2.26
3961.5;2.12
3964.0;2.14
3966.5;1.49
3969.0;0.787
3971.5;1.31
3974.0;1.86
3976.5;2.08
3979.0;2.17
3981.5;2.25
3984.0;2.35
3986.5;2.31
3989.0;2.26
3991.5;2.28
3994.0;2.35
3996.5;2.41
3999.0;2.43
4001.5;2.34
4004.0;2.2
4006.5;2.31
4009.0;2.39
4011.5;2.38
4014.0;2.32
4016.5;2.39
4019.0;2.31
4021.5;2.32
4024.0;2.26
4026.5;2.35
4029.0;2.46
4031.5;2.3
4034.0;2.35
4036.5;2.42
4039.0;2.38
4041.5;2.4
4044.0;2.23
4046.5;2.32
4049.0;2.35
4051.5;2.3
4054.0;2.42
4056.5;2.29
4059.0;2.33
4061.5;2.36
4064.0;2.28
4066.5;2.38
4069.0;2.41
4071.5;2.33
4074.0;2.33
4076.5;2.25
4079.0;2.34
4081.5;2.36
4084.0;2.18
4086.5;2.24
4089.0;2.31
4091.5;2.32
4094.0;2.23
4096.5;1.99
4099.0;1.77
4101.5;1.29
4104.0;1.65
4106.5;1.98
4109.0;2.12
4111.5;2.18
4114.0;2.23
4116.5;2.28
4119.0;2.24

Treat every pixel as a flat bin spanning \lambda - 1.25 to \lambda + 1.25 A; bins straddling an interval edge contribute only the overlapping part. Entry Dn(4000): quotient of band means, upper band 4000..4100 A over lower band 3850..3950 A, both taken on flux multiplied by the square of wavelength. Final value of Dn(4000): 1.1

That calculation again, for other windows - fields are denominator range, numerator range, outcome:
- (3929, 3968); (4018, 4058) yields 1.20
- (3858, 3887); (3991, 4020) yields 1.12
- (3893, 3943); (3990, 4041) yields 1.15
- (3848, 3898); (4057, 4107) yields 1.12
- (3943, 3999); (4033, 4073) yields 1.16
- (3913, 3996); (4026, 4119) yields 1.13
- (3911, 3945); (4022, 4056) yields 1.16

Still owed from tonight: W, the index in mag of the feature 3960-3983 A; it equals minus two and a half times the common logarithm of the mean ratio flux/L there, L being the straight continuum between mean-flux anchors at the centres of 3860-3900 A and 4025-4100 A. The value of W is 0.21 mag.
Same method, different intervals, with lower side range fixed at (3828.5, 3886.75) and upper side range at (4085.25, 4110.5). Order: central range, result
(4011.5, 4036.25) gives -0.15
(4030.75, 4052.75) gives -0.16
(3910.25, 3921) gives -0.13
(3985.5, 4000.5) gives -0.14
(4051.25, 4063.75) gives -0.16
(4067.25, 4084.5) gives -0.16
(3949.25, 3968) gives -0.02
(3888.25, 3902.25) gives 0.12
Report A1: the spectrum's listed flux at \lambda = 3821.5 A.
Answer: 2.26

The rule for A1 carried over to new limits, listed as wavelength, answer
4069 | 2.41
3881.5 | 2.24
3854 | 2.44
